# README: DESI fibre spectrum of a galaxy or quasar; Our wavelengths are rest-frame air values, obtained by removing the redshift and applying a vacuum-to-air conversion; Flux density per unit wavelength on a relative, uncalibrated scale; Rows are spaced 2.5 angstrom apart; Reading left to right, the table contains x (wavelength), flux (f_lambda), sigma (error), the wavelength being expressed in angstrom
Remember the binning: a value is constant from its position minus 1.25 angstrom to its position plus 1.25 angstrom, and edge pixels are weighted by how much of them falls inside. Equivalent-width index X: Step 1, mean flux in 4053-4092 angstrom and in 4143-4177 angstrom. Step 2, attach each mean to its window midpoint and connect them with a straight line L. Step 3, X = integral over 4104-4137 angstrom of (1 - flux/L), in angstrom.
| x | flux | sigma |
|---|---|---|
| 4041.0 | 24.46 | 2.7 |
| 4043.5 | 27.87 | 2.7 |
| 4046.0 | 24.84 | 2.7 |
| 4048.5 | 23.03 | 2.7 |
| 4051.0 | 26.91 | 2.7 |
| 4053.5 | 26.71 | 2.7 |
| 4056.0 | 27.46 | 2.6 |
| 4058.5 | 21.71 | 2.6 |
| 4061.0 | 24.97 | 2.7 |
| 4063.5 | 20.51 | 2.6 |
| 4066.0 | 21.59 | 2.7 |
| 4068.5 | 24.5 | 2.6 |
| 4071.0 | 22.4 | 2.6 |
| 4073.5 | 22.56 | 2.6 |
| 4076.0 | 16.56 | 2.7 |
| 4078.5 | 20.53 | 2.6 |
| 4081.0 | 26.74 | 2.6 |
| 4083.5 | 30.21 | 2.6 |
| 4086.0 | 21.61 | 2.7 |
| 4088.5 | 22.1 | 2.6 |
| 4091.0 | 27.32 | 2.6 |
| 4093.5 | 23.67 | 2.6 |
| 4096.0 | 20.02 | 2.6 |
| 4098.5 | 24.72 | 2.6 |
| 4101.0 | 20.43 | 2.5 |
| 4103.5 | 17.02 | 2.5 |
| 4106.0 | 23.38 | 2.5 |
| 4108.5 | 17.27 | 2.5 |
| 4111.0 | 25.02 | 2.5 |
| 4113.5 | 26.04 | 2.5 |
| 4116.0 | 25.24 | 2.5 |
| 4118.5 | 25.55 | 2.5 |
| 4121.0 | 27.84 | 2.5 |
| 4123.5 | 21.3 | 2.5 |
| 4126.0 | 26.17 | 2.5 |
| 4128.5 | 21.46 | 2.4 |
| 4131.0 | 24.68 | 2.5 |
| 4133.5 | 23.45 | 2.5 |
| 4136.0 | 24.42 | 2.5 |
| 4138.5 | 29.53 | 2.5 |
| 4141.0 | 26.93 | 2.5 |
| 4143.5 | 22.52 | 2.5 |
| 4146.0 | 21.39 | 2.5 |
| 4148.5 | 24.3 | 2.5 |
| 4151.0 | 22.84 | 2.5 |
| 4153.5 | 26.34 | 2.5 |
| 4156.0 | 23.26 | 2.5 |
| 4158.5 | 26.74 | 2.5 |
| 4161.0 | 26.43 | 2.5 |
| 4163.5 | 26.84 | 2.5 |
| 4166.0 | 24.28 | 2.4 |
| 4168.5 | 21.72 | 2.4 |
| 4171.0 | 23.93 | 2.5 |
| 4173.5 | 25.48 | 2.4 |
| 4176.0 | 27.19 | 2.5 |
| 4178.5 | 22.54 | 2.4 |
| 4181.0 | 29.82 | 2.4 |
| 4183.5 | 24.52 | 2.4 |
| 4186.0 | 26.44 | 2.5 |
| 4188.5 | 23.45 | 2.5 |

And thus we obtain 0.3 angstrom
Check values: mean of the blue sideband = 23.5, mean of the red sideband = 24.5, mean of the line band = 23.8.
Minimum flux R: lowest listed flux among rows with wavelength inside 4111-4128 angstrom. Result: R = 21.3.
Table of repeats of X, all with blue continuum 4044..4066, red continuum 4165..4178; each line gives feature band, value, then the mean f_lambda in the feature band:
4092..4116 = 2.22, 22.2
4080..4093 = -0.54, 25.5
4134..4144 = -0.61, 25.9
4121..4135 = 0.35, 23.8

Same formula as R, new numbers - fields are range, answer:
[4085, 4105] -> 17.02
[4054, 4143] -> 16.56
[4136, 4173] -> 21.39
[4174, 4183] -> 22.54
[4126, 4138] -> 21.46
